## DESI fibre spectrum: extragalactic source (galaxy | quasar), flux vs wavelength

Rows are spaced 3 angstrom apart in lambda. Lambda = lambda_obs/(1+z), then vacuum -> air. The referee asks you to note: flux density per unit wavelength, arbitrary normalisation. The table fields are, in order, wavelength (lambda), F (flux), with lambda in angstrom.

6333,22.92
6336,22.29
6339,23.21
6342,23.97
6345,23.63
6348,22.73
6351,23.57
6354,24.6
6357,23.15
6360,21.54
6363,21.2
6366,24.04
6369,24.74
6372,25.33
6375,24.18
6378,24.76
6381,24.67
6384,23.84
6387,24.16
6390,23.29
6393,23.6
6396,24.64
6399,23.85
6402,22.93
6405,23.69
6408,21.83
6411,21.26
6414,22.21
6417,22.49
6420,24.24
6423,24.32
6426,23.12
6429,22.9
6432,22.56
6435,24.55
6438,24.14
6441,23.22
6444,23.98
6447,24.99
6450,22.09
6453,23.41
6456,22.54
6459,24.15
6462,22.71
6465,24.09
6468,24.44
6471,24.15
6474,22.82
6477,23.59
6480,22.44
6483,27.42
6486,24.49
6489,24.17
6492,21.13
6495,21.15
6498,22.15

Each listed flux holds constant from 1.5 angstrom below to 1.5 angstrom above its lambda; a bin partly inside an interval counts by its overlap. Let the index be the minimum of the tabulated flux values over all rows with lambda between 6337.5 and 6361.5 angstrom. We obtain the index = 21.54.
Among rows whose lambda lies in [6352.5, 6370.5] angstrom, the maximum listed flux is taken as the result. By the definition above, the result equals 24.74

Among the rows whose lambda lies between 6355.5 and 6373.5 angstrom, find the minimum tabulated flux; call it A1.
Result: 21.2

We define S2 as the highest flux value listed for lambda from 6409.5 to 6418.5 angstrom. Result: 22.49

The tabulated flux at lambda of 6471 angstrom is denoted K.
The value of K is 24.15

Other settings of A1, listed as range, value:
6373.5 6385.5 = 23.84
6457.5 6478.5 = 22.71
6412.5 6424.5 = 22.21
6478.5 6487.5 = 22.44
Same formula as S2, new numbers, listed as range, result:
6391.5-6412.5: 24.64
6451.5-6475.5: 24.44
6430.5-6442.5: 24.55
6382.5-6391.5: 24.16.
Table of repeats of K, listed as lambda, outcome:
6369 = 24.74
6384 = 23.84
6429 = 22.9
